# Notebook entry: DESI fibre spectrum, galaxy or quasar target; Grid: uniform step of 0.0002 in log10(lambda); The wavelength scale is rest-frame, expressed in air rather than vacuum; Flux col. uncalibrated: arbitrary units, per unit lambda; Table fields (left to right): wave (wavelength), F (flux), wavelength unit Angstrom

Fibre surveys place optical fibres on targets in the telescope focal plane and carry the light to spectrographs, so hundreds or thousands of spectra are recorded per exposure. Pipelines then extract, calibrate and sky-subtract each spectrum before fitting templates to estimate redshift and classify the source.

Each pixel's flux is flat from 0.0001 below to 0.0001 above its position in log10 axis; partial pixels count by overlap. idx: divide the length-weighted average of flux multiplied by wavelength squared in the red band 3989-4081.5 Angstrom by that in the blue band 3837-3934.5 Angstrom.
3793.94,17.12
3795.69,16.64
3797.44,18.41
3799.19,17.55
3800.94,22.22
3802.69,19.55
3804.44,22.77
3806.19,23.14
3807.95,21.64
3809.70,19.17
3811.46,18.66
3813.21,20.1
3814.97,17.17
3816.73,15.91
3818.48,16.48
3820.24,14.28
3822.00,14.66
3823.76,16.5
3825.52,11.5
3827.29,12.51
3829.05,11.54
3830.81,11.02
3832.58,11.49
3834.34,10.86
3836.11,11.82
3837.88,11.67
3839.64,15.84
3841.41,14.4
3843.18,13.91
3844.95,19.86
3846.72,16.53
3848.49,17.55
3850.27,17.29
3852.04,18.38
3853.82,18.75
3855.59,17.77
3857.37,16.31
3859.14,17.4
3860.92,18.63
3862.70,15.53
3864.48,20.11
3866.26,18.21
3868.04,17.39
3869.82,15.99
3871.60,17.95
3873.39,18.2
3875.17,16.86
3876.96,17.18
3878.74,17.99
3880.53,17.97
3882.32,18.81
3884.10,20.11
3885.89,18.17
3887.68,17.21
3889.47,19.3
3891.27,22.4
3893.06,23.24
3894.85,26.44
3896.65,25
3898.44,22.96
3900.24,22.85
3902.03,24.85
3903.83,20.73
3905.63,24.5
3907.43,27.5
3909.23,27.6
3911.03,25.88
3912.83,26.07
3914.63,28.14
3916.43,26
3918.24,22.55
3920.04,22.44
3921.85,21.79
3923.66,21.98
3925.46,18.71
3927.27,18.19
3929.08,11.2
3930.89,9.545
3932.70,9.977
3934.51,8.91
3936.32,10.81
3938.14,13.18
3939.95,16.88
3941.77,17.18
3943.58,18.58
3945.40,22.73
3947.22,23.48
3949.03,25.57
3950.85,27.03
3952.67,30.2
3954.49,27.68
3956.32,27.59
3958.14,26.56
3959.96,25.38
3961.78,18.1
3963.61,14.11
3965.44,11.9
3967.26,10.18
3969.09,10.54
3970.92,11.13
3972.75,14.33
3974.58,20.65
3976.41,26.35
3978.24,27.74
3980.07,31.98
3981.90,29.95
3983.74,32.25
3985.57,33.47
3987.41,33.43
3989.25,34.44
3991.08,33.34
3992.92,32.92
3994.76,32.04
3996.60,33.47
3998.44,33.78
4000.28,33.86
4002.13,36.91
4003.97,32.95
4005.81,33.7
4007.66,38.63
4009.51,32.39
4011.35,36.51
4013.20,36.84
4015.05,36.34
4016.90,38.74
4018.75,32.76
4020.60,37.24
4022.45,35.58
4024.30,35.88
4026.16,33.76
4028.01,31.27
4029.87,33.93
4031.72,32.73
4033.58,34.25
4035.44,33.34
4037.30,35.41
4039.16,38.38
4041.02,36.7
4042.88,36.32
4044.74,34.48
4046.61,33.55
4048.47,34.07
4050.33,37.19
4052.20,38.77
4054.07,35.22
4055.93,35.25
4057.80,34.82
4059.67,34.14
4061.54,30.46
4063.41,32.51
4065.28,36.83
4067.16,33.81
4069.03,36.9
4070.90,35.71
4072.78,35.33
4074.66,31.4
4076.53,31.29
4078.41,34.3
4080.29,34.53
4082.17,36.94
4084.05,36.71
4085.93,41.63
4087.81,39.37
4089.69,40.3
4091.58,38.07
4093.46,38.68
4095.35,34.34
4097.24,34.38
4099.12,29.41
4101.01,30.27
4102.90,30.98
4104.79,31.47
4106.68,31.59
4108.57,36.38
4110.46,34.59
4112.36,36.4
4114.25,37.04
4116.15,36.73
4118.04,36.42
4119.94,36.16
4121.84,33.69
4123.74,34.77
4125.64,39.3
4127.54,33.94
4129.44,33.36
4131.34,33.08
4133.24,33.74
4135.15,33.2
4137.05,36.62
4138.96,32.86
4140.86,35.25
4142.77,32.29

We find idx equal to 1.9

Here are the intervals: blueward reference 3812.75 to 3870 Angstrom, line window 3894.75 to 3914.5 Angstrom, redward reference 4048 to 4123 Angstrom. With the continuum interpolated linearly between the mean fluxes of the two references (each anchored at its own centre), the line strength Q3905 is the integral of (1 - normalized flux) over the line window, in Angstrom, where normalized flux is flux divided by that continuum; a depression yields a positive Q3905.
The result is -4.1 Angstrom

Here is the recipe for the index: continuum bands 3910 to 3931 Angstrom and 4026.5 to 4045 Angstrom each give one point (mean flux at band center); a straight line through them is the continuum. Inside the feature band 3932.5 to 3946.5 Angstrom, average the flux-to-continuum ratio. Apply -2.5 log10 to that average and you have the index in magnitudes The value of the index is 0.49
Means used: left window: 21.5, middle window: 15.1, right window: 34.7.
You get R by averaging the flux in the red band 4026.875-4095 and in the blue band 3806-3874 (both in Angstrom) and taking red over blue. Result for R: 2.18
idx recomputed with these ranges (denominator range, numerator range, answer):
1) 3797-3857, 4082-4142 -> 2.47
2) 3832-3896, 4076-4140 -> 2.26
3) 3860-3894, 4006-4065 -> 2.05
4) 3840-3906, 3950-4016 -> 1.56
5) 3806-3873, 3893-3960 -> 1.40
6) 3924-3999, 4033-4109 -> 1.65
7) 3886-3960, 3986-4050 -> 1.69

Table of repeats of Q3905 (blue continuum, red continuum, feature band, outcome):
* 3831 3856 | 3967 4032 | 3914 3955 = 8.3 Angstrom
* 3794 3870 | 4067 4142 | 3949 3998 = 1.8 Angstrom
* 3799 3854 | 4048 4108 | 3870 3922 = -1.1 Angstrom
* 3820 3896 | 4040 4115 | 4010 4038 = -4.0 Angstrom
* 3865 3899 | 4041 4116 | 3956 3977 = 6.8 Angstrom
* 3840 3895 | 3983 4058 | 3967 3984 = 4.8 Angstrom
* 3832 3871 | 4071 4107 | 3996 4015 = -4.5 Angstrom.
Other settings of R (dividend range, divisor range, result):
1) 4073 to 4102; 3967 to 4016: 1.18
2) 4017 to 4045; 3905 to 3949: 1.76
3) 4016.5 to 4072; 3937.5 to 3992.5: 1.50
